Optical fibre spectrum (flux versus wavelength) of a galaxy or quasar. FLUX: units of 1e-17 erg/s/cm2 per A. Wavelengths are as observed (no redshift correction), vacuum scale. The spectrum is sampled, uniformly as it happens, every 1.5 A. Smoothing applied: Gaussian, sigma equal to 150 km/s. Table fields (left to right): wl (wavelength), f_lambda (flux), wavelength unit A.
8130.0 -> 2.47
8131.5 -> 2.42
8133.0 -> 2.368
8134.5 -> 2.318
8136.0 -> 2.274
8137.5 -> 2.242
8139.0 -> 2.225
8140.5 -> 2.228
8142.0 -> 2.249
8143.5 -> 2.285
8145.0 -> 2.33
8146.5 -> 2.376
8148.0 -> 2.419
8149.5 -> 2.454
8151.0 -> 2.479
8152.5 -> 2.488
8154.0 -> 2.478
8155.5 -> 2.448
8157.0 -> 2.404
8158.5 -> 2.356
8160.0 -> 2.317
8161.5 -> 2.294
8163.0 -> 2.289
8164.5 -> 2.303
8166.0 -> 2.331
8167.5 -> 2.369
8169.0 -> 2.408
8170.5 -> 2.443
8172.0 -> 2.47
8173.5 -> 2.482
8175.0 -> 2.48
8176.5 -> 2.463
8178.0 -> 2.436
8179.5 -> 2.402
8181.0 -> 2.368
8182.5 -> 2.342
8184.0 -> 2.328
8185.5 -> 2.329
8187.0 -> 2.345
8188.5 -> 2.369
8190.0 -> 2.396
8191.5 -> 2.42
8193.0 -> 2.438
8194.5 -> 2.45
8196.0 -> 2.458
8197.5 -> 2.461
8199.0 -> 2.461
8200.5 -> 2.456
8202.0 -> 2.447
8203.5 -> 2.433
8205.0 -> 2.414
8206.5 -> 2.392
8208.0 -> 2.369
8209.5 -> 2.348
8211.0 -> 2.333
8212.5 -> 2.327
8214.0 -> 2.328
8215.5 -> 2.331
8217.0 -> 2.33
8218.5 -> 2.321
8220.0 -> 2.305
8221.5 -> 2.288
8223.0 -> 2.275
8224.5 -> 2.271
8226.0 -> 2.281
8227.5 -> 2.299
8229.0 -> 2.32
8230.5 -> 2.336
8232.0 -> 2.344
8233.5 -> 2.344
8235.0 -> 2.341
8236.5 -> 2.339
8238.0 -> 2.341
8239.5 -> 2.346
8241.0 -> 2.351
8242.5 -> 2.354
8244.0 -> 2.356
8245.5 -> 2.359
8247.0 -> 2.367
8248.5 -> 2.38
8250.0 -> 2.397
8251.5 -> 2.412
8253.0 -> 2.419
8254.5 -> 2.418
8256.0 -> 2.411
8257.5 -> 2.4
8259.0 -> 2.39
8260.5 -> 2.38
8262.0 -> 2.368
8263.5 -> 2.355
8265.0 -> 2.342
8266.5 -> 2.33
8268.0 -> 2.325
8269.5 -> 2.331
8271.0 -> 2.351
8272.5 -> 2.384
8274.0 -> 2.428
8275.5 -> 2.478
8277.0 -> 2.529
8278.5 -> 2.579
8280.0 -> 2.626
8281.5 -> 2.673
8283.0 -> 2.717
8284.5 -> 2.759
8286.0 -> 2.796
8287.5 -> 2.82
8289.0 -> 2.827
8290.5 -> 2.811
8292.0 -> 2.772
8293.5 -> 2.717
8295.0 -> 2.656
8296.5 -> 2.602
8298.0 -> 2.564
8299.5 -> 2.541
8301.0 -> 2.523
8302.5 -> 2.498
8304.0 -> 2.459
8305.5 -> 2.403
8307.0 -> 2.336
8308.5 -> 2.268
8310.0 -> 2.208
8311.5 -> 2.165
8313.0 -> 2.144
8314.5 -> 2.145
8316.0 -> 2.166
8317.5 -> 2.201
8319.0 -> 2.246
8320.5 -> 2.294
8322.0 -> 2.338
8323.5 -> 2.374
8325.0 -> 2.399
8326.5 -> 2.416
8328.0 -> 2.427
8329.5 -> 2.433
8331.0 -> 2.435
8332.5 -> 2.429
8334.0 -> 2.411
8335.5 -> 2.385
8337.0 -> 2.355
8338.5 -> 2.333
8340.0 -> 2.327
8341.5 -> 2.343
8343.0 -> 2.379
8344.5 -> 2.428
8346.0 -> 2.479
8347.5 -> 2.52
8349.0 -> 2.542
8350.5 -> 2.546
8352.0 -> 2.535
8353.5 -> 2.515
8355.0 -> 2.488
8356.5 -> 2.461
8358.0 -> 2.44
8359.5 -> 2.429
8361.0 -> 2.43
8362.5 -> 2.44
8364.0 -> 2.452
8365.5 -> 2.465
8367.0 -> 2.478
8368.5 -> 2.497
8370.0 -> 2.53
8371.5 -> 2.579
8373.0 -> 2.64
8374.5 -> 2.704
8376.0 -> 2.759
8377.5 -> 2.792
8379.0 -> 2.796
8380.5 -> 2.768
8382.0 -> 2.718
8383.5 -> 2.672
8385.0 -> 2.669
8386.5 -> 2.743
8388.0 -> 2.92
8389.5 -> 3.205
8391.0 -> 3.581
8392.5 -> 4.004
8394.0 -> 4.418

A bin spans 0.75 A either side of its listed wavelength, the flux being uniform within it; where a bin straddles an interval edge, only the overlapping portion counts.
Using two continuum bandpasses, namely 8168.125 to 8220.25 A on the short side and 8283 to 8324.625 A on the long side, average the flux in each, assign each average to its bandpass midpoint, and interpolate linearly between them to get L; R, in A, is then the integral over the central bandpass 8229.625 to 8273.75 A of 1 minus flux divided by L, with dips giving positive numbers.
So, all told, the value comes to 1.3 A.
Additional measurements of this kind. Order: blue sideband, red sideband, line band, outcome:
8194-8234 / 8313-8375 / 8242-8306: -3.1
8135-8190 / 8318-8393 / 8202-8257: 1.9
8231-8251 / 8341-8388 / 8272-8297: -2.4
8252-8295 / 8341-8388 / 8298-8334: 2.8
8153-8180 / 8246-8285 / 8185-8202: -0.1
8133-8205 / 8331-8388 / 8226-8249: 0.9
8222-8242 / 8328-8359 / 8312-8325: 0.9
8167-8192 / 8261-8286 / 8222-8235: 0.7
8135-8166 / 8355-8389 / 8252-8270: 0.8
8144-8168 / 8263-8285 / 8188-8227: 0.8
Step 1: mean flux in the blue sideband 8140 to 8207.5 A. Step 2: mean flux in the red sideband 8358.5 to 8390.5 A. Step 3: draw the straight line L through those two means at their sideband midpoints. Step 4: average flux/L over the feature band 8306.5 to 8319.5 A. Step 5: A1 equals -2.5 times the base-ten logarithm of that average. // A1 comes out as 0.17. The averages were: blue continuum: 2.4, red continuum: 2.66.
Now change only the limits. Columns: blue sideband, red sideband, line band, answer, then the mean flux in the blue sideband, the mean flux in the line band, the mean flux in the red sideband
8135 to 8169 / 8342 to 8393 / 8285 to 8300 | -0.068 mag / 2.35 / 2.71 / 2.66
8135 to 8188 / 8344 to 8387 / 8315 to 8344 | 0.081 mag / 2.37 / 2.35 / 2.57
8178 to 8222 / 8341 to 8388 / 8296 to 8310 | 0.020 mag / 2.38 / 2.45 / 2.56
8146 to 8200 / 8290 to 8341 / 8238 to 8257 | 0.011 mag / 2.4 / 2.38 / 2.4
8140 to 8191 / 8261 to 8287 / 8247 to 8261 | 0.033 mag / 2.38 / 2.4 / 2.49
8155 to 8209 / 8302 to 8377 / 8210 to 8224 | 0.040 mag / 2.4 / 2.32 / 2.41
